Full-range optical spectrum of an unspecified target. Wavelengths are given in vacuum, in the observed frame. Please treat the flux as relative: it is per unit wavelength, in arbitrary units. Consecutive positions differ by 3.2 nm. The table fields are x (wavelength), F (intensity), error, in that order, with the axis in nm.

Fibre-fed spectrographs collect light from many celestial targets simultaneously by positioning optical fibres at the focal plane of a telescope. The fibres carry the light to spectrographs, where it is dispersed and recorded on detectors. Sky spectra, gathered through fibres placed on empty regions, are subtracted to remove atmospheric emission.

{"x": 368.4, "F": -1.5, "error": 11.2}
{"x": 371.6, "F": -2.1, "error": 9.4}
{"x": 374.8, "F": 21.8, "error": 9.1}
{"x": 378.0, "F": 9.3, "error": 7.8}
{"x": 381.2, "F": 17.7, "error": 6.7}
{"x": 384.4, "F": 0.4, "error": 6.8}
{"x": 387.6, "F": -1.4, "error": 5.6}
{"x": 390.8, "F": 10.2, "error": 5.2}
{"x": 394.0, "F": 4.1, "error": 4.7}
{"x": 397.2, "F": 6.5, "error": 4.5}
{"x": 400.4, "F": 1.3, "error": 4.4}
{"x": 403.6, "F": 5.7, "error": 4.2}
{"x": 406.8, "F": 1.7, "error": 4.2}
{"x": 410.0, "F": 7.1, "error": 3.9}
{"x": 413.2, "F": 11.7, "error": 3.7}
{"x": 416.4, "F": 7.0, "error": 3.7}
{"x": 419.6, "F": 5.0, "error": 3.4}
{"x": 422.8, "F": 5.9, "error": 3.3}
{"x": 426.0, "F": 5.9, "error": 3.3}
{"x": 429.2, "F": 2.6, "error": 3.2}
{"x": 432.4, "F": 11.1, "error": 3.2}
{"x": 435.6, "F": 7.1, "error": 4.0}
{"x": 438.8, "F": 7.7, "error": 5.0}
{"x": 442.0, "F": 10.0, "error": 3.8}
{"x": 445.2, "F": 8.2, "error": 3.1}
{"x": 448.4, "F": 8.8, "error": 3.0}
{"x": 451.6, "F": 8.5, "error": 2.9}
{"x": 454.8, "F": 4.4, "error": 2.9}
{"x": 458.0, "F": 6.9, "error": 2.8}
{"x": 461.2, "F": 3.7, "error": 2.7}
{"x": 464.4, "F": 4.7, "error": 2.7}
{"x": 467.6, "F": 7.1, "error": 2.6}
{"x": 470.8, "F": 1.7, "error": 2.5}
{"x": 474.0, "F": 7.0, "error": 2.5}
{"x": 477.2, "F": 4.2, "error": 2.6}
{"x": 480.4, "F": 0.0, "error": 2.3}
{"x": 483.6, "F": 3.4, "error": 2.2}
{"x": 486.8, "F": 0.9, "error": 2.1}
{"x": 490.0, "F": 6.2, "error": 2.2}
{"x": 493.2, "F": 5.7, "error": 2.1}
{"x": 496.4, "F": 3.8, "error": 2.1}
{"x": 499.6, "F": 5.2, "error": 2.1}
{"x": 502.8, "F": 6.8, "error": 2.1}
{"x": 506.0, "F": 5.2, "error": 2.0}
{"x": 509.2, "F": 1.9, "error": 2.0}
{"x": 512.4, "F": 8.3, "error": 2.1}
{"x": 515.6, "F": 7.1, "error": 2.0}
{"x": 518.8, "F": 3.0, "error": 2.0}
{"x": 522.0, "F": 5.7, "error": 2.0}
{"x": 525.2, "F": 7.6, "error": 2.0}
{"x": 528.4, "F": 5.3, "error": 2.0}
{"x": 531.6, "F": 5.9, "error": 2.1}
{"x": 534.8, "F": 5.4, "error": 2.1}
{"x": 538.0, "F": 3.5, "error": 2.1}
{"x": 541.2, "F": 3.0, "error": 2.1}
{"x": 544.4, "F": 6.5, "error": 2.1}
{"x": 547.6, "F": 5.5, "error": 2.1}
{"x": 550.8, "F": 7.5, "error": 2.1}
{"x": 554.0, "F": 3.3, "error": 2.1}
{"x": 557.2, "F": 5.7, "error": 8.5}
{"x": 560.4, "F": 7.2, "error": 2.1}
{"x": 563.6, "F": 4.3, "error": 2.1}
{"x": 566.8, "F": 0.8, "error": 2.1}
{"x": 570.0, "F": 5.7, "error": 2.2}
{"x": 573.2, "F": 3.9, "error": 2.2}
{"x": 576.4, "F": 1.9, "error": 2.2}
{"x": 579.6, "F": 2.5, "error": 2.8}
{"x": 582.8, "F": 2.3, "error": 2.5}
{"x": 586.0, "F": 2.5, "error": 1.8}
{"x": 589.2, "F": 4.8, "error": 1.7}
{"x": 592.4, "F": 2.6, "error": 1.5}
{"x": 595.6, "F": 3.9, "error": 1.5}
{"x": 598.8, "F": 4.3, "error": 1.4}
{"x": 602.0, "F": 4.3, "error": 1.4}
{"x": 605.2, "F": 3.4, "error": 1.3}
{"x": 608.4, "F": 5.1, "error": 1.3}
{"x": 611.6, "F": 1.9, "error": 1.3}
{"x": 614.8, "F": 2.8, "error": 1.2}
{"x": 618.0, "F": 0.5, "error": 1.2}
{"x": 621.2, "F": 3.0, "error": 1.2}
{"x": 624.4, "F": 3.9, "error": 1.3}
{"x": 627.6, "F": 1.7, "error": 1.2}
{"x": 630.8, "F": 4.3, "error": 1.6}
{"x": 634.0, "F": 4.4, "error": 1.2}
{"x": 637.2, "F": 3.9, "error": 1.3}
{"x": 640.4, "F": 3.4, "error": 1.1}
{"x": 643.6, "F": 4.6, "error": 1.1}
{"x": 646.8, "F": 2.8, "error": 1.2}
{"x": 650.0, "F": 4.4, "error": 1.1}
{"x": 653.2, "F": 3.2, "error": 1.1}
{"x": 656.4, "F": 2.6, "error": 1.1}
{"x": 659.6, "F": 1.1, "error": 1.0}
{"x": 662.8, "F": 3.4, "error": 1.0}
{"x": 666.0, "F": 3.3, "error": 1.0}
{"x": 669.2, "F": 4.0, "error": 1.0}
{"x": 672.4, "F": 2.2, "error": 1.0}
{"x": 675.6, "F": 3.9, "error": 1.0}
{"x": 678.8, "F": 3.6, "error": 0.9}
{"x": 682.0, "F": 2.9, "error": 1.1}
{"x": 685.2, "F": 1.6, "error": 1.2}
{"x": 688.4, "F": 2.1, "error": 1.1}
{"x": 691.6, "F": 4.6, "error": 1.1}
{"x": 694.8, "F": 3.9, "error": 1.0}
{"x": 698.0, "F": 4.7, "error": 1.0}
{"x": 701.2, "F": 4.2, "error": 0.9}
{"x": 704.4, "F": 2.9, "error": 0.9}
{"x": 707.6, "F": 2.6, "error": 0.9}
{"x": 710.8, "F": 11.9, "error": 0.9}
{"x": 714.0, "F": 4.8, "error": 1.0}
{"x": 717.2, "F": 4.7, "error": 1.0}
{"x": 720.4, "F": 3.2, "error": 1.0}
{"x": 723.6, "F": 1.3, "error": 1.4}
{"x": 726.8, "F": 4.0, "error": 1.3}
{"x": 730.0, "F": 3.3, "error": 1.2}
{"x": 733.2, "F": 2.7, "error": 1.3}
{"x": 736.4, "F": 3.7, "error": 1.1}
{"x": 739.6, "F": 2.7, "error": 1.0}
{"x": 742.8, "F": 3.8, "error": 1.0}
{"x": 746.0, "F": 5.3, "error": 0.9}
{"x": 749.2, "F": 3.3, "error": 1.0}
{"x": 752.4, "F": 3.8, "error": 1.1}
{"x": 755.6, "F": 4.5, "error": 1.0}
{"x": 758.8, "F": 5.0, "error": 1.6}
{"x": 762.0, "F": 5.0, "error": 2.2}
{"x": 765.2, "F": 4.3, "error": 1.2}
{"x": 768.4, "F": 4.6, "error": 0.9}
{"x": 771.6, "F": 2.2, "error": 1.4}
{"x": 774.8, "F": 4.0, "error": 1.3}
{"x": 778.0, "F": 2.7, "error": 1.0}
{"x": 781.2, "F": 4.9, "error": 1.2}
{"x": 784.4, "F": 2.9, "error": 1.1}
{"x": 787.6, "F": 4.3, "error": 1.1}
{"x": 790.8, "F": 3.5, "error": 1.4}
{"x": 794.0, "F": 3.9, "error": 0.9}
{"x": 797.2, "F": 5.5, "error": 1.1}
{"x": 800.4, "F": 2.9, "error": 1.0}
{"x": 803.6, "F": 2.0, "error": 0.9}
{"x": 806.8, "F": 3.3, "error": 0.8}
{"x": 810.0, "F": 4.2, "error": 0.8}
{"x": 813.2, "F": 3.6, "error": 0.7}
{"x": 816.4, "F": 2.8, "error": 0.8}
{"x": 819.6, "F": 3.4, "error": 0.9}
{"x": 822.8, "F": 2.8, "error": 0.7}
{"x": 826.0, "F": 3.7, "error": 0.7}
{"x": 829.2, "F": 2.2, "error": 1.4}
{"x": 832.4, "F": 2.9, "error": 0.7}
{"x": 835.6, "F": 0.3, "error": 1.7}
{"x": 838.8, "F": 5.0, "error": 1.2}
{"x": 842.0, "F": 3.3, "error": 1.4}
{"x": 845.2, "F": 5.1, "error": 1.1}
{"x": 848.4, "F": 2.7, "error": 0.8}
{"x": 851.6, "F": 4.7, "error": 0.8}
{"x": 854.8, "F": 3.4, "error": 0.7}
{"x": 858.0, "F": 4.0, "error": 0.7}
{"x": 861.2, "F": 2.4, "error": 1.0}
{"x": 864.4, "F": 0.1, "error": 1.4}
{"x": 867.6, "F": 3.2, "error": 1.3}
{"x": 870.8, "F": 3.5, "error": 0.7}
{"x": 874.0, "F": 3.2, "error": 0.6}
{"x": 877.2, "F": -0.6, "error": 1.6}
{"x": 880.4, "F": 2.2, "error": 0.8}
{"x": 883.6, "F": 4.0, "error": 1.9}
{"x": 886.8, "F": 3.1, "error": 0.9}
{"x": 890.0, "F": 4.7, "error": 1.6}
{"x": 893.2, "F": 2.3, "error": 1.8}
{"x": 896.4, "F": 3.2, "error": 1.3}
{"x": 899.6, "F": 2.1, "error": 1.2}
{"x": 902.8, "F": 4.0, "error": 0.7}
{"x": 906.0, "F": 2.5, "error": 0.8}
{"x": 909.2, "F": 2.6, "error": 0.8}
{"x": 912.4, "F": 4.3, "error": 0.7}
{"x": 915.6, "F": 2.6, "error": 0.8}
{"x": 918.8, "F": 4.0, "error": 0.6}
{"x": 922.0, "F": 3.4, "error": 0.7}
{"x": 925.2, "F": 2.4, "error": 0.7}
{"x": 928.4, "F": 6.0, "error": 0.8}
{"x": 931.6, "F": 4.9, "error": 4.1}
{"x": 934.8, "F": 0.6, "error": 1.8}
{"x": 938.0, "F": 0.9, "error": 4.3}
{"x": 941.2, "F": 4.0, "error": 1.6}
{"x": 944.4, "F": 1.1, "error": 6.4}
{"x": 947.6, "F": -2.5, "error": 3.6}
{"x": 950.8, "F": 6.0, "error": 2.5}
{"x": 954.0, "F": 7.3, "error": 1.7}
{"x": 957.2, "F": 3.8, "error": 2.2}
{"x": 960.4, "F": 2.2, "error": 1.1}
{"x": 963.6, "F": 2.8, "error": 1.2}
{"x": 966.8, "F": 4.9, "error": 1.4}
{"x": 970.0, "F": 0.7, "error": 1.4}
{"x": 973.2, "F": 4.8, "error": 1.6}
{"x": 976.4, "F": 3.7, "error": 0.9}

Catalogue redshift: 0.907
